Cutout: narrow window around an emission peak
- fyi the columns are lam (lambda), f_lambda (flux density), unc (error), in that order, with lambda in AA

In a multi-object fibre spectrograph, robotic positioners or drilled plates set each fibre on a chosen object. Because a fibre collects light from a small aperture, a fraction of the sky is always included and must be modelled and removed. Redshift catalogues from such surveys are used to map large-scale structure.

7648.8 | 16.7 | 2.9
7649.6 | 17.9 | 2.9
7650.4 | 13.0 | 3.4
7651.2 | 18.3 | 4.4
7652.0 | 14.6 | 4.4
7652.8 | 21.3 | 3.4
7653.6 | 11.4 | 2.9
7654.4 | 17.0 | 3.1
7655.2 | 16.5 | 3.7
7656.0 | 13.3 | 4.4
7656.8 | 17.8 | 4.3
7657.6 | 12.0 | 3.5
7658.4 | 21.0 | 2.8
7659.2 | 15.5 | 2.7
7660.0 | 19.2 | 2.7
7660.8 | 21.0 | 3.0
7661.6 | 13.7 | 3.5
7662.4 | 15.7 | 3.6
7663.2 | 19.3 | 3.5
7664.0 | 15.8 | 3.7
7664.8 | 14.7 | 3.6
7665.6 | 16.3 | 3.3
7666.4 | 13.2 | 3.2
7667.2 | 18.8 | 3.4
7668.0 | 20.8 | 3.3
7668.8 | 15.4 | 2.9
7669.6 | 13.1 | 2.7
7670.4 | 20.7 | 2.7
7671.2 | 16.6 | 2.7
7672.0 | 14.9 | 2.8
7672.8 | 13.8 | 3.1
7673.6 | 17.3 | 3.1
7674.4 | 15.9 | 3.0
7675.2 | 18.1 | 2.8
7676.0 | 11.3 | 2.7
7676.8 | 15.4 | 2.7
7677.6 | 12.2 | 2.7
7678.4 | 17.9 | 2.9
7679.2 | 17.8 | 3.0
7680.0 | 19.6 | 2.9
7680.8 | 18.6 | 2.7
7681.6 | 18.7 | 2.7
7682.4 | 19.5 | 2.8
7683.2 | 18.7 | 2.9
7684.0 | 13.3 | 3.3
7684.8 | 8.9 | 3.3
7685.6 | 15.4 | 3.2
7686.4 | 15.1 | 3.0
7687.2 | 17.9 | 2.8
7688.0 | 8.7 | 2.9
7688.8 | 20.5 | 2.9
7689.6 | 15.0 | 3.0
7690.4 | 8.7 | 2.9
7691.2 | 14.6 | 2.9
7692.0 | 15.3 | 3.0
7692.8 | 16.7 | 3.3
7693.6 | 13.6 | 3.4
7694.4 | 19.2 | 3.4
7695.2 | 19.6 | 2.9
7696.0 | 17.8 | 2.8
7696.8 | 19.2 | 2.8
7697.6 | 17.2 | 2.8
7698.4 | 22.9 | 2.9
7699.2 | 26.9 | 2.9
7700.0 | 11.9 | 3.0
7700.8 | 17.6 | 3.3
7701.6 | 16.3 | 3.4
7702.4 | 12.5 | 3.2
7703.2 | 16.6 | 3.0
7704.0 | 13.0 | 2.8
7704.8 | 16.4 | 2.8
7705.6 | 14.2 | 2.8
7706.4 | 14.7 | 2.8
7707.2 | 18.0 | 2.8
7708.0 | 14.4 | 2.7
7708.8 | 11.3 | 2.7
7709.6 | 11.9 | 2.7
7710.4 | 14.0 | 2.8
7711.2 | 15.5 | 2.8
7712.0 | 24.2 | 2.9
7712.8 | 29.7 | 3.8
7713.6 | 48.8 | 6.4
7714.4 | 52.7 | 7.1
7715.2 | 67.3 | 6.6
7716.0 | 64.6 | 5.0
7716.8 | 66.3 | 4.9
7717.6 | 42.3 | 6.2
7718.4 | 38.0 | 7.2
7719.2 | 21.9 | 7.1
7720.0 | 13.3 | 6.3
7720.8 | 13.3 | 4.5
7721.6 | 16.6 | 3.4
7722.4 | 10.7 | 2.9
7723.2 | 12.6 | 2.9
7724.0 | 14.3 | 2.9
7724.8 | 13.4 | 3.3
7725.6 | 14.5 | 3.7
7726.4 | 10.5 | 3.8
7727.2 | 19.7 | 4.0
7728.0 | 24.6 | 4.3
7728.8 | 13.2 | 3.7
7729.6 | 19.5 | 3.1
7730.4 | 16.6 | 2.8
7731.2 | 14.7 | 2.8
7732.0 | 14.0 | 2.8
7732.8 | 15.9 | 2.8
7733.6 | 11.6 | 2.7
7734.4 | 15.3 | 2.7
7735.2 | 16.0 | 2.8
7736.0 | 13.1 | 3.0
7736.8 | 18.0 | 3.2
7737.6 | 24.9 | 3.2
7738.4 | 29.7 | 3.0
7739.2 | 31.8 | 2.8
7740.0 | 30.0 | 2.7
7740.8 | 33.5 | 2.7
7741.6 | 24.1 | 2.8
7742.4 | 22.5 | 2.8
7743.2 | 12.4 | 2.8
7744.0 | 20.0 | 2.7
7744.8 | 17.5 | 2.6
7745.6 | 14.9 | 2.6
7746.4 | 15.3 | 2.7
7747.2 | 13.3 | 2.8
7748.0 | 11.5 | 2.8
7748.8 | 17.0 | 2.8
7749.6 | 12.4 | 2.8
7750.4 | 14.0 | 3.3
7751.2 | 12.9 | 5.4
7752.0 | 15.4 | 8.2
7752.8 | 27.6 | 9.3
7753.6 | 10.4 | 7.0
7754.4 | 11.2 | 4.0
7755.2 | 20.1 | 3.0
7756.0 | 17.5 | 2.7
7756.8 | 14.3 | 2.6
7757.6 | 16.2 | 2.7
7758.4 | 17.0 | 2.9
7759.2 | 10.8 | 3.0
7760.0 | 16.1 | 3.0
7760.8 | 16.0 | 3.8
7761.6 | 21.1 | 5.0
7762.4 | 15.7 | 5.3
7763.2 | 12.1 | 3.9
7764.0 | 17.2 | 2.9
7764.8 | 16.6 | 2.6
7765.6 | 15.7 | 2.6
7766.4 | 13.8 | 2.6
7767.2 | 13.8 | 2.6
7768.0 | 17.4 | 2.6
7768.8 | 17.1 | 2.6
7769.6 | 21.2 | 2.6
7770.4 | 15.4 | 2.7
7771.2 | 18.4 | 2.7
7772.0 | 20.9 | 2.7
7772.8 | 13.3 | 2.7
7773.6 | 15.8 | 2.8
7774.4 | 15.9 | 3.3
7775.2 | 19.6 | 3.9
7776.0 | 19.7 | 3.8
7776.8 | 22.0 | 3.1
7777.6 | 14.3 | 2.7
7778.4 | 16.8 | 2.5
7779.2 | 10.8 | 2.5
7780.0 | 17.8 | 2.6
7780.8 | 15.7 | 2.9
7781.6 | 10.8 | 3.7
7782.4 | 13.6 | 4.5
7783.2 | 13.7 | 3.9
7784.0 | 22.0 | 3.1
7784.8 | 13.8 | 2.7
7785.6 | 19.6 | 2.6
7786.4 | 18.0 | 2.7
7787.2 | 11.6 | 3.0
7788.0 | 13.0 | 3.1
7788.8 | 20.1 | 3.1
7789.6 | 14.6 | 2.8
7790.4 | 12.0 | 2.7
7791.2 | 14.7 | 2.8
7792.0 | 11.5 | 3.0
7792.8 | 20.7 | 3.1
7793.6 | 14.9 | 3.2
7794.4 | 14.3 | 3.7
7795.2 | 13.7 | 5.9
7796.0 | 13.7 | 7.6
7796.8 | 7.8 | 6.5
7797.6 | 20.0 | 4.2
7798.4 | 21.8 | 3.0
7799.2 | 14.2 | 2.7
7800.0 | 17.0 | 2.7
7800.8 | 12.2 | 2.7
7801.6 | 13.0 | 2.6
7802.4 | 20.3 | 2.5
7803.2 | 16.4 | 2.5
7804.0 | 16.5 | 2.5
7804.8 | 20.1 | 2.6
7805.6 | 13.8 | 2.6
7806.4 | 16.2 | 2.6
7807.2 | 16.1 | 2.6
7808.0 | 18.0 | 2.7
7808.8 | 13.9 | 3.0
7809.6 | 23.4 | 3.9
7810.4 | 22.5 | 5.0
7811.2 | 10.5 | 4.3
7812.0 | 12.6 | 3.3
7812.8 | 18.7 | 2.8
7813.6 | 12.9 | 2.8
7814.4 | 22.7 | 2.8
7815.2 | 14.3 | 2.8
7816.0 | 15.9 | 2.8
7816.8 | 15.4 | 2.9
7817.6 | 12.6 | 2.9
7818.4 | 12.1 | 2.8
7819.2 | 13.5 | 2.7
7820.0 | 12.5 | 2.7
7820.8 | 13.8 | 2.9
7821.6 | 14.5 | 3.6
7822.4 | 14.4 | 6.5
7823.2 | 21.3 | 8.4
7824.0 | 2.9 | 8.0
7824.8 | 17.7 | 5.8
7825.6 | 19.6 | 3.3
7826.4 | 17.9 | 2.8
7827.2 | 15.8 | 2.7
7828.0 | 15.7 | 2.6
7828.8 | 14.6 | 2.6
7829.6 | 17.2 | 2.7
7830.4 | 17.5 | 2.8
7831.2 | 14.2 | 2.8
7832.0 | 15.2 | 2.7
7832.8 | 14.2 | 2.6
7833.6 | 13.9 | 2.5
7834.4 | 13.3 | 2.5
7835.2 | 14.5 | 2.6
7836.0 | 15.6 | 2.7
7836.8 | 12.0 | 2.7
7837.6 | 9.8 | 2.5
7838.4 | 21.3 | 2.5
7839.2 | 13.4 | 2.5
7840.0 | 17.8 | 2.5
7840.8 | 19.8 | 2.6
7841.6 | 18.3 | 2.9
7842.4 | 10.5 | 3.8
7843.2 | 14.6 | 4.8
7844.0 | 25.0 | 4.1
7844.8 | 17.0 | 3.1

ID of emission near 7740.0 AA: [N II] 6583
